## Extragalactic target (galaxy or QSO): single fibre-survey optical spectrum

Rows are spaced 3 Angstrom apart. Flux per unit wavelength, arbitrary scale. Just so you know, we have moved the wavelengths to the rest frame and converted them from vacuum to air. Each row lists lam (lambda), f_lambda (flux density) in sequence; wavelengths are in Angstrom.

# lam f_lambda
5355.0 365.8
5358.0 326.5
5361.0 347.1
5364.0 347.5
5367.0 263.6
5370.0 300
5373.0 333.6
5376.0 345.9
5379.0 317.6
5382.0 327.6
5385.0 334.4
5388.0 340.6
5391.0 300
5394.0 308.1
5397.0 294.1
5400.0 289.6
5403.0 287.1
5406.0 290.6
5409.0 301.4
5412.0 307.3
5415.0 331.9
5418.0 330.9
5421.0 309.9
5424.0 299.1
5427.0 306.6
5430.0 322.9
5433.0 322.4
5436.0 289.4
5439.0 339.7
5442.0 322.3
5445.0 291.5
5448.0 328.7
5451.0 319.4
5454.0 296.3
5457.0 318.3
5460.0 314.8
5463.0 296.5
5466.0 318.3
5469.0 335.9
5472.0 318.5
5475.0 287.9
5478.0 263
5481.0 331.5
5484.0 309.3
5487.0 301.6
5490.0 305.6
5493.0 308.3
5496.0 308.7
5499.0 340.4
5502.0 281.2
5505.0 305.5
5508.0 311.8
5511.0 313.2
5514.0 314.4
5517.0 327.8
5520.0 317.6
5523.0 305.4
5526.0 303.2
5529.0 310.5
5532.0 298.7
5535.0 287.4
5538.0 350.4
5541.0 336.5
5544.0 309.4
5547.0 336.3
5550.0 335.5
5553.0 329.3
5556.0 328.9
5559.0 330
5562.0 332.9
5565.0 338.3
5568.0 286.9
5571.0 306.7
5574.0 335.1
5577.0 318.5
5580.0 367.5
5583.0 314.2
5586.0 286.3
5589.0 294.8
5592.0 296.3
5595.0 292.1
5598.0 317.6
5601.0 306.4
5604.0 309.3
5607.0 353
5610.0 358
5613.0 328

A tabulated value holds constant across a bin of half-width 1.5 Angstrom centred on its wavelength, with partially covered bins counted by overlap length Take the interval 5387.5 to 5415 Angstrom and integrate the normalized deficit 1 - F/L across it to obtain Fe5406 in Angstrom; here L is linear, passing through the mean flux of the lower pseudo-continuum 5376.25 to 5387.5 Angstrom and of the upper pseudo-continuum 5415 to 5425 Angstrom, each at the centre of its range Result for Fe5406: 1.8 Angstrom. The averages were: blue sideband 330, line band 302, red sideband 317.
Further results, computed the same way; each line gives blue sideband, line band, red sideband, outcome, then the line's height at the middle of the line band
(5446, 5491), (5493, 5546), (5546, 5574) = 0.9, 318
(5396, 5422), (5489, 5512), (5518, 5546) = 0.2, 312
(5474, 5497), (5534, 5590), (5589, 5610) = -2.3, 310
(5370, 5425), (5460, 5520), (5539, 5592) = 1.6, 318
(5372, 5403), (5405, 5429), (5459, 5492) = 0.3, 314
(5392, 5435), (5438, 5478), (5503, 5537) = -0.6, 308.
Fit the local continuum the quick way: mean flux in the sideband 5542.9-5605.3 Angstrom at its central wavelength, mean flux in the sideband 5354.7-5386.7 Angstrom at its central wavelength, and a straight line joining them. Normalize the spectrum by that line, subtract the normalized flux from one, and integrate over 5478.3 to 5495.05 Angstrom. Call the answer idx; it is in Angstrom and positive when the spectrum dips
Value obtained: 0.7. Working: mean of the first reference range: 327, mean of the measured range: 308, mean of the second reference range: 318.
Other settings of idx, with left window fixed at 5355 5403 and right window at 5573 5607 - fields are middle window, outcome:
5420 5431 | 0.31 Angstrom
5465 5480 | 0.55 Angstrom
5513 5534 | 0.34 Angstrom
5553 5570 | -0.47 Angstrom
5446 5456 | 0.11 Angstrom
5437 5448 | -0.02 Angstrom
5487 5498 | 0.28 Angstrom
